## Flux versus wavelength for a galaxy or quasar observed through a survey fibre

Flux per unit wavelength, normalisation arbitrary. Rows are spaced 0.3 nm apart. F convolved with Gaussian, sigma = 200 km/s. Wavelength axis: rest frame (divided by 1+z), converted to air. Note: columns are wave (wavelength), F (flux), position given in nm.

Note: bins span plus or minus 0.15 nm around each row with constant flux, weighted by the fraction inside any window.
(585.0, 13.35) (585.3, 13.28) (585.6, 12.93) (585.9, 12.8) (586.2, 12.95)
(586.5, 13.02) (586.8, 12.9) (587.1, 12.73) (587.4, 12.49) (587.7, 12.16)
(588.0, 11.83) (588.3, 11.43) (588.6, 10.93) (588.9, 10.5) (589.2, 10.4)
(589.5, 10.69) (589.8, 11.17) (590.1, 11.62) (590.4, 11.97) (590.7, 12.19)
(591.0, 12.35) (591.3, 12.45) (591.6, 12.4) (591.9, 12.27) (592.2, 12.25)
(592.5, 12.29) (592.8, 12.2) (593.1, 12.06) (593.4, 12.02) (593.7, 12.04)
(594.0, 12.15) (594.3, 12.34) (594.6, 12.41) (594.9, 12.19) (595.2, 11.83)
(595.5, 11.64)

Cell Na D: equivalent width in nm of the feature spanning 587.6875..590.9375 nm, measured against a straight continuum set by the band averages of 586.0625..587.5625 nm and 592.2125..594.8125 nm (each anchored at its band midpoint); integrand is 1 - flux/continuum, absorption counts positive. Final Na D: 0.32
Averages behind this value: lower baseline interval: 12.8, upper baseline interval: 12.2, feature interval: 11.3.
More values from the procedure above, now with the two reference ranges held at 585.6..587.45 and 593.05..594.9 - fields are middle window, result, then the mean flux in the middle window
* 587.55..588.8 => 0.11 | 11.5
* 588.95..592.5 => 0.19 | 11.8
